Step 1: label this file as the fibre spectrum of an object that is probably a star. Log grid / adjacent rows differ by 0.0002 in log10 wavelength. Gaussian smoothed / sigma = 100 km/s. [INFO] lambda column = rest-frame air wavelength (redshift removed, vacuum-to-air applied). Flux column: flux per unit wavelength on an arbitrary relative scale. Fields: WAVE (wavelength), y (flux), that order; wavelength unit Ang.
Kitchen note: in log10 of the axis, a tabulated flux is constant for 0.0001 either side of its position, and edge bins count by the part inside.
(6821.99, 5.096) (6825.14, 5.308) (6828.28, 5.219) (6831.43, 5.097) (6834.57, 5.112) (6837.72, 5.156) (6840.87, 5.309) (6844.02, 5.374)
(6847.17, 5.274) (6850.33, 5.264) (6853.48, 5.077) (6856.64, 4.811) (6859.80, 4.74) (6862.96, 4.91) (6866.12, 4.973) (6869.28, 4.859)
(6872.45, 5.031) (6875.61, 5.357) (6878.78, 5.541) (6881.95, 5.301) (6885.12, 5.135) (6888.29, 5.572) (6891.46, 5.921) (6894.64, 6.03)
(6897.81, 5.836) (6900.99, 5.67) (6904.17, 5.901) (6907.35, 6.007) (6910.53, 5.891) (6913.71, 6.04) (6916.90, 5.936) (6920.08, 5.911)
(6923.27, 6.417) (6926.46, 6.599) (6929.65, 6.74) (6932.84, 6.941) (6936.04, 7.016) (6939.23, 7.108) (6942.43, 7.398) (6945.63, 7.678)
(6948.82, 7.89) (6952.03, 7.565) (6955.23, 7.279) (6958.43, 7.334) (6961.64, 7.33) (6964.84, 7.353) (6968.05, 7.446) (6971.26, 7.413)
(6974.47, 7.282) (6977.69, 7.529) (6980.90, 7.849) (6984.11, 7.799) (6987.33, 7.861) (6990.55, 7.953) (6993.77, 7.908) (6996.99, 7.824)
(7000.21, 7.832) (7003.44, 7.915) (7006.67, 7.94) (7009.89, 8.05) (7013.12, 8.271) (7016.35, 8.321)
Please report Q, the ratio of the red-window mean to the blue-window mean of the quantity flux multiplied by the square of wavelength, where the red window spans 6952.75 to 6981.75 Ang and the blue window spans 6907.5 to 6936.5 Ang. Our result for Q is 1.18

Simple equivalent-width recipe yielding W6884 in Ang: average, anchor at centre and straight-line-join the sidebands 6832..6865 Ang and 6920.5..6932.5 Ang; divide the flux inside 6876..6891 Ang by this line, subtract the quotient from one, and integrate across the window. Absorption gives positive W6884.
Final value 0.9 Ang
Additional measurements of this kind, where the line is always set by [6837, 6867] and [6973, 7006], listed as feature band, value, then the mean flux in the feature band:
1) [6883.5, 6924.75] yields 1.6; 5.87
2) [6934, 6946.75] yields -0.8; 7.27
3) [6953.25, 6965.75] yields -0.2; 7.33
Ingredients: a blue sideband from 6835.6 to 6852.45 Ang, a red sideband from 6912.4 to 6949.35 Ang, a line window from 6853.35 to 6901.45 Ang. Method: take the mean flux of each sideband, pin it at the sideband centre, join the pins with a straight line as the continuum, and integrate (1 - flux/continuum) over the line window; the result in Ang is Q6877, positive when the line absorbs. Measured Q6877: 4.6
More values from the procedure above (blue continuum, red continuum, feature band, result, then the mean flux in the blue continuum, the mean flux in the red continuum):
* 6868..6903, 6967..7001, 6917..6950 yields -1.7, 5.49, 7.7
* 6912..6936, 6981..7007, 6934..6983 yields -2.1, 6.41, 7.87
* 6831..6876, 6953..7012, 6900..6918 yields 0.8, 5.08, 7.67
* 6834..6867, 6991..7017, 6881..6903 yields 0.8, 5.09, 7.99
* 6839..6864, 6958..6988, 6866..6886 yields 1.4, 5.1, 7.52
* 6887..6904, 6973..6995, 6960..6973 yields 0.0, 5.82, 7.74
